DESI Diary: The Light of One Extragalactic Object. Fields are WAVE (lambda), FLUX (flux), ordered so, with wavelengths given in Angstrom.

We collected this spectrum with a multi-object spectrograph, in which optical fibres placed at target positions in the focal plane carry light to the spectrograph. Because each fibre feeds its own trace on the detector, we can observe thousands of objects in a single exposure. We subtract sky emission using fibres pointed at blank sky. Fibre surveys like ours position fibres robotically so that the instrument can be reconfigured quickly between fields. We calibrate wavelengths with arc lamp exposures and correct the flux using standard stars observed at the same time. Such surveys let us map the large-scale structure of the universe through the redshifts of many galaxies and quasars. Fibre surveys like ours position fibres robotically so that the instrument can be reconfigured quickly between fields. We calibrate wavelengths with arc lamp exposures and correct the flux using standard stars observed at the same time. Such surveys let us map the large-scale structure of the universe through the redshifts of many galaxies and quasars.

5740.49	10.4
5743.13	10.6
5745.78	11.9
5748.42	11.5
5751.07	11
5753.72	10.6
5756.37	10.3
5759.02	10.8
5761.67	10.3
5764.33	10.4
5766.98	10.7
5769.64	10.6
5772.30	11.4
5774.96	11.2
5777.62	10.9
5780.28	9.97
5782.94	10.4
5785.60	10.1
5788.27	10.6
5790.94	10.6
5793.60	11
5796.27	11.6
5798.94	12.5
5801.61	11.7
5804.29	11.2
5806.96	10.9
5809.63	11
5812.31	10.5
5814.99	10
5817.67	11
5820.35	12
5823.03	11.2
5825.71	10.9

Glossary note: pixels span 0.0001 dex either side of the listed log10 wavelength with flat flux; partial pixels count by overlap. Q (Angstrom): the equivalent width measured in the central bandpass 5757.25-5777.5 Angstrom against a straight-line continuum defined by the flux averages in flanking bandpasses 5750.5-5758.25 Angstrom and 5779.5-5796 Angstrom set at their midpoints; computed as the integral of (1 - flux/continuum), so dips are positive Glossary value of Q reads -0.4 Angstrom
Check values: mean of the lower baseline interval 10.6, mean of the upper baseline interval 10.5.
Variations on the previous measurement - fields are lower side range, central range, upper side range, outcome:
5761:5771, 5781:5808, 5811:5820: -1.1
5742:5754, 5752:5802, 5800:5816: 1.1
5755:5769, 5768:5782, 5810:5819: -0.4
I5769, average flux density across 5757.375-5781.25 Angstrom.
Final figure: 10.7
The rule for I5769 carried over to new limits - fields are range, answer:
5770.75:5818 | 10.9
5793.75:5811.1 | 11.4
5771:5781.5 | 10.9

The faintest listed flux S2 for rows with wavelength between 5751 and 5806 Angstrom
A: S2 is 9.97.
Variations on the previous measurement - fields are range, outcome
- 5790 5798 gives 10.6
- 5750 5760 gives 10.3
